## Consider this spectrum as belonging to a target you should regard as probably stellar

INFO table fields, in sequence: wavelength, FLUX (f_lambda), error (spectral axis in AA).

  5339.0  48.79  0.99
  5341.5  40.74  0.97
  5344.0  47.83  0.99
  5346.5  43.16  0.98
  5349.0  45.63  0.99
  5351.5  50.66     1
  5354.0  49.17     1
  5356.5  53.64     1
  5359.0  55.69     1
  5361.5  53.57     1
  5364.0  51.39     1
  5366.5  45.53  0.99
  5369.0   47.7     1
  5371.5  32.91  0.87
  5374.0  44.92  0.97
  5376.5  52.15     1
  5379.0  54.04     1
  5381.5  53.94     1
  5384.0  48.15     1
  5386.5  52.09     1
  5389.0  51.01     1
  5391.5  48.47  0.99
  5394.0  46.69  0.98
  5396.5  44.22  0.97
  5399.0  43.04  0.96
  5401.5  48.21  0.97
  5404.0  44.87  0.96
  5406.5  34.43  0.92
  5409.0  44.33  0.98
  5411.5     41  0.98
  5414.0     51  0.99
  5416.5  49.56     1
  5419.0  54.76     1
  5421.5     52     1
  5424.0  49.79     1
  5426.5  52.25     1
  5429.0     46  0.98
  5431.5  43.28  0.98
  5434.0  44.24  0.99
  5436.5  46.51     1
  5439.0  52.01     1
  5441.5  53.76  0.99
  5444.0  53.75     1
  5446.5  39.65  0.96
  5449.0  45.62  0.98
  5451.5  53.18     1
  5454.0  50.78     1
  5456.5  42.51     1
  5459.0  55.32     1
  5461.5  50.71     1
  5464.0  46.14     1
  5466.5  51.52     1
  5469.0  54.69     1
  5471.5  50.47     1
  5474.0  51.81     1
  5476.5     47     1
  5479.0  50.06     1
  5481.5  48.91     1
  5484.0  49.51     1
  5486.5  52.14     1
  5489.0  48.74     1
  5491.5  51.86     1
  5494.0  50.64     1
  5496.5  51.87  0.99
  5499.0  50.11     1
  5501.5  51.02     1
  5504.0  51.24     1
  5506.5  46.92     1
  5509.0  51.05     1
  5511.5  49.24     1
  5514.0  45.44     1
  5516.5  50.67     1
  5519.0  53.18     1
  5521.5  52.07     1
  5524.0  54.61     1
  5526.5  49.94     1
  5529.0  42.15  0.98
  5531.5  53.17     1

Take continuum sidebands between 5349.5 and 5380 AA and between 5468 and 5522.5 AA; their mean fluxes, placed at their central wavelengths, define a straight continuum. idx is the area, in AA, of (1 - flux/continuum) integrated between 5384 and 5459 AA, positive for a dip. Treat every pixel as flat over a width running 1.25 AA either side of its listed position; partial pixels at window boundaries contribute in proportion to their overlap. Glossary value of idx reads 3.0 AA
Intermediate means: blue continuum 49.2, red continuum 50.4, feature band 47.7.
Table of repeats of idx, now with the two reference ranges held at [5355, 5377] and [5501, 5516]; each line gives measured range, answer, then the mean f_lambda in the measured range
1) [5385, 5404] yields 0.4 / 47.5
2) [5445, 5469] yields 0.1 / 48.8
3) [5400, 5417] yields 1.5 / 44.5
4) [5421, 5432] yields 0.0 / 48.8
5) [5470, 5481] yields -0.2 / 49.9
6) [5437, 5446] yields -0.5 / 51.5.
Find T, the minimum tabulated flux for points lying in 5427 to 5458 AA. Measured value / 39.65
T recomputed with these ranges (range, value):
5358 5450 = 32.91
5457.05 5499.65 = 46.14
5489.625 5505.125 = 50.11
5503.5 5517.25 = 45.44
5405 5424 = 34.43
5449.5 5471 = 42.51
